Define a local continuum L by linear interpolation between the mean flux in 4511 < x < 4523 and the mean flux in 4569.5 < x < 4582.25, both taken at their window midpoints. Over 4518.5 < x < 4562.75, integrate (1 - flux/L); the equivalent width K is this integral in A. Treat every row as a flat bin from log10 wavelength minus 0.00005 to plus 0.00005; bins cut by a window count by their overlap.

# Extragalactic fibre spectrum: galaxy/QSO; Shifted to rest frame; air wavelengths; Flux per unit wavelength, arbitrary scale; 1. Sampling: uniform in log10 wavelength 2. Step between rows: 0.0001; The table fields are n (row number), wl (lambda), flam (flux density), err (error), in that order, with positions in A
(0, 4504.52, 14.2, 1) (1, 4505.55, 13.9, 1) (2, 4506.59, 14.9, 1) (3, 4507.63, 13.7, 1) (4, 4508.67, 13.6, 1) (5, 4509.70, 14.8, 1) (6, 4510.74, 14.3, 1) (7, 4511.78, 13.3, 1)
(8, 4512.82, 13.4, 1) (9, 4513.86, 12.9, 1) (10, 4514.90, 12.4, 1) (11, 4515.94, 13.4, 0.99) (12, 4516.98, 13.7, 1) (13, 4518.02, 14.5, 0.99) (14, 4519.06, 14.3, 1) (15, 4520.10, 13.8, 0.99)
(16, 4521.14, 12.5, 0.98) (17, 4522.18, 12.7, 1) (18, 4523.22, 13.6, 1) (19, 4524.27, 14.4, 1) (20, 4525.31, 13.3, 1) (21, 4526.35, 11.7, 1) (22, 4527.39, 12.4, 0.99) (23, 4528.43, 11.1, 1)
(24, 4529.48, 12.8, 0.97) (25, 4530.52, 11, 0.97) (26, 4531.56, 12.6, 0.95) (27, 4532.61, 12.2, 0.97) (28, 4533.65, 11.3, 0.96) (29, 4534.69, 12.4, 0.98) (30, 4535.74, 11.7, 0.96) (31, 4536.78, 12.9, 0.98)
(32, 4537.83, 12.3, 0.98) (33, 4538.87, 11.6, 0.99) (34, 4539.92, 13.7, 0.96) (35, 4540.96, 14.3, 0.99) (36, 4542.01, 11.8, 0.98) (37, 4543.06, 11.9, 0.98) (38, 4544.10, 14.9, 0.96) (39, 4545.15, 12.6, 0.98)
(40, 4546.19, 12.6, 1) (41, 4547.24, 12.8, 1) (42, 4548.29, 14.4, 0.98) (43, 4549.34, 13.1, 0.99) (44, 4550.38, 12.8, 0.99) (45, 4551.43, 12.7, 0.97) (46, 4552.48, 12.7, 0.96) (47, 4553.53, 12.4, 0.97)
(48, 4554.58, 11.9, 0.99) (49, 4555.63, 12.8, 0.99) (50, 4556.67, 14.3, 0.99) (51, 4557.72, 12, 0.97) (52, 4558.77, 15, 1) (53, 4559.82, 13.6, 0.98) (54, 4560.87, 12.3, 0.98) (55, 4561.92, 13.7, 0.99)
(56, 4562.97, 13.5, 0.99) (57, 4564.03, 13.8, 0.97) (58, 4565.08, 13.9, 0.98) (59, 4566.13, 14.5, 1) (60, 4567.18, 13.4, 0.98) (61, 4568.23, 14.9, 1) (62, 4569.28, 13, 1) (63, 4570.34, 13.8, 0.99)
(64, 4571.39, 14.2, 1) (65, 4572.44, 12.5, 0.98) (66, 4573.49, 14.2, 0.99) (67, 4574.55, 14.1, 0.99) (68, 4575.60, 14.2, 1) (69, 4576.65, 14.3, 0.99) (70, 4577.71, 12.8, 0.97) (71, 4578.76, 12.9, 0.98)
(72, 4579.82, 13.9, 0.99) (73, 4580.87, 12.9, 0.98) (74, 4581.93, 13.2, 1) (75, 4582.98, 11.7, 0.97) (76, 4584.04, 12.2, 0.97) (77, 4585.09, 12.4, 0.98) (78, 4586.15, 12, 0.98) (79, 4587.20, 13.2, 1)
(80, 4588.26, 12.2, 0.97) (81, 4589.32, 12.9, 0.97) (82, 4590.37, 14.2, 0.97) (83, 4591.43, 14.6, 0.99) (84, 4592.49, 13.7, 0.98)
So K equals 2.0 A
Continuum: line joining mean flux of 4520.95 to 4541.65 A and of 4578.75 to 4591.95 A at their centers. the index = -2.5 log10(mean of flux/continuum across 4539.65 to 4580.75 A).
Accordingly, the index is -0.05 mag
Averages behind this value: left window 12.5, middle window 13.4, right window 12.9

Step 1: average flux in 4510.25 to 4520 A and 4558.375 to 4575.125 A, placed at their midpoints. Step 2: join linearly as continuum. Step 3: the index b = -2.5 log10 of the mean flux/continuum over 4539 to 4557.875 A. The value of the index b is 0.06 mag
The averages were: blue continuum 13.6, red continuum 13.8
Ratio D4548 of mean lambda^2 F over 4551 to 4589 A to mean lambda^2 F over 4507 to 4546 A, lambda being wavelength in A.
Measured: 1.0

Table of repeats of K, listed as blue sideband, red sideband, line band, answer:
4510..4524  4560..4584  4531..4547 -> 1.1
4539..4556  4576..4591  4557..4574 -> -0.9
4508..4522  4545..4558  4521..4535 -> 1.0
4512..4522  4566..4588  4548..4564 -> 0.2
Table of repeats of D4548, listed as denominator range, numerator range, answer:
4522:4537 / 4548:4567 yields 1.09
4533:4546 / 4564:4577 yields 1.12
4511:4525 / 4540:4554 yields 0.98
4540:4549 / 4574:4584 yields 1.02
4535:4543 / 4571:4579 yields 1.11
